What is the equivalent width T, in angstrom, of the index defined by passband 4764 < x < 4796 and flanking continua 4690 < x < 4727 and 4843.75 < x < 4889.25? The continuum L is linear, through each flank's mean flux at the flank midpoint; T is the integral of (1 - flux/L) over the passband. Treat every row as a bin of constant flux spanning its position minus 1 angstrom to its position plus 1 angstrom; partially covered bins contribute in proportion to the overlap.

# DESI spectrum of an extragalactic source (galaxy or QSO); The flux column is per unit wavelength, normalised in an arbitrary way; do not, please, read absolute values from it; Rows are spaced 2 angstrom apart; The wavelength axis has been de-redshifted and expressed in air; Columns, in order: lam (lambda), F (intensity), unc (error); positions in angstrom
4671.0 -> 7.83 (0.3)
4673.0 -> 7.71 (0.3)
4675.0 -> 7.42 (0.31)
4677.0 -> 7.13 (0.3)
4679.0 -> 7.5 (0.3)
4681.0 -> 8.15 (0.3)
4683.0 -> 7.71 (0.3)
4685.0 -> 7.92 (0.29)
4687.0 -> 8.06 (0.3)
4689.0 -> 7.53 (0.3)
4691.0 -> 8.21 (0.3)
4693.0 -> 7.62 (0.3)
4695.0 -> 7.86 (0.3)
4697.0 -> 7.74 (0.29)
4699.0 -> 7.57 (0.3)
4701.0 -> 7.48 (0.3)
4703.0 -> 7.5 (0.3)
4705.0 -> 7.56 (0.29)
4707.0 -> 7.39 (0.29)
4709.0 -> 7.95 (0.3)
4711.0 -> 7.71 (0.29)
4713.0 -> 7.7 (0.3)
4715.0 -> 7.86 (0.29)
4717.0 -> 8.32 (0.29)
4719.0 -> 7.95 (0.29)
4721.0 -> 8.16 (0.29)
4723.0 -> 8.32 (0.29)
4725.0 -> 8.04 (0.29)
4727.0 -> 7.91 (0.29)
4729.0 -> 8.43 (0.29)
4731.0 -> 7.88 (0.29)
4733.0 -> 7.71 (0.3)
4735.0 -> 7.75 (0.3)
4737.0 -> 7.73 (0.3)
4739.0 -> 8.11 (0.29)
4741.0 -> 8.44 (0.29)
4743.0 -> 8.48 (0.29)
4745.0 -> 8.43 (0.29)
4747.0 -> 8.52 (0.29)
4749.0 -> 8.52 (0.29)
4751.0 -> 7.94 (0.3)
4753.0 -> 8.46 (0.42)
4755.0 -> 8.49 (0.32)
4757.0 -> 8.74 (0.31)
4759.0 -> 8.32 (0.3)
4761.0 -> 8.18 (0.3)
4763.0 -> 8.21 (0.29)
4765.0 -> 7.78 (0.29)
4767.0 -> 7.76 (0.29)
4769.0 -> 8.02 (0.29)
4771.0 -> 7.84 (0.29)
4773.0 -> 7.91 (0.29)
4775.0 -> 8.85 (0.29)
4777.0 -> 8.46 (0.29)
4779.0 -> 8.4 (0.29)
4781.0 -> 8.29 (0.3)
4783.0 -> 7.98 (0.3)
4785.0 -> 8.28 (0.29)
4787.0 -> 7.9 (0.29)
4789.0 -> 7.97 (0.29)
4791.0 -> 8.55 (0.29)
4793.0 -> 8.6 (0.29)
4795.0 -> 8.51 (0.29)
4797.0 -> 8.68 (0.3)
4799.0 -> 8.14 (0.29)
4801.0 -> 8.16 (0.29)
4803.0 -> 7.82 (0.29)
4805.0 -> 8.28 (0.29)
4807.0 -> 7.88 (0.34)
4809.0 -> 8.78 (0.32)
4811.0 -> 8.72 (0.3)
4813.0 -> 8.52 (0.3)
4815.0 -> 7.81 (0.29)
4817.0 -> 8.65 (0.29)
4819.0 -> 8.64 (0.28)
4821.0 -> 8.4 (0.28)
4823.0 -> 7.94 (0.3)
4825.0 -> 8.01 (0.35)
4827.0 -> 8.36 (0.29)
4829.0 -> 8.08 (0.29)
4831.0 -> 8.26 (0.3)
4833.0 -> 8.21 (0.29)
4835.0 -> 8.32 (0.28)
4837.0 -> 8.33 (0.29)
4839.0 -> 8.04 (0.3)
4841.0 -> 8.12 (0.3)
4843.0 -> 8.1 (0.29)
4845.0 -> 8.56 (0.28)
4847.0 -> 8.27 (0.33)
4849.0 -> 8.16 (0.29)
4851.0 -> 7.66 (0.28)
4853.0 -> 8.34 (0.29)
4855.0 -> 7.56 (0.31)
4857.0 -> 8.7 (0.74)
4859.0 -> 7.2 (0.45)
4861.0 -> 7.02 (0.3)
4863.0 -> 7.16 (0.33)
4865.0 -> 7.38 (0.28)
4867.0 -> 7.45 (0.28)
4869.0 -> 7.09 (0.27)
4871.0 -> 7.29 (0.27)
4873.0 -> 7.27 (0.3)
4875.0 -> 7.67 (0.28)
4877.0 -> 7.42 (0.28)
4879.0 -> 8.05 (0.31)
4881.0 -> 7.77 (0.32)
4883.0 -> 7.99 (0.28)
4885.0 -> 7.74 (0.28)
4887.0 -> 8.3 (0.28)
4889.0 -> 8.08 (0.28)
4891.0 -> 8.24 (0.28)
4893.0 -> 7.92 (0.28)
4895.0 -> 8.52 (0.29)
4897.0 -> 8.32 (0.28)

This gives -1.65 angstrom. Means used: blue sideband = 7.83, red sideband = 7.74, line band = 8.19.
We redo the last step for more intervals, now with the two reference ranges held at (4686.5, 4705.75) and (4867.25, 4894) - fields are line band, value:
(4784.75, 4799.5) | -1.2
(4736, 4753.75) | -1.3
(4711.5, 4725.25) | -0.6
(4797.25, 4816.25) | -1.3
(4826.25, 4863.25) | -1.4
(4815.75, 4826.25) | -0.8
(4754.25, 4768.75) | -0.9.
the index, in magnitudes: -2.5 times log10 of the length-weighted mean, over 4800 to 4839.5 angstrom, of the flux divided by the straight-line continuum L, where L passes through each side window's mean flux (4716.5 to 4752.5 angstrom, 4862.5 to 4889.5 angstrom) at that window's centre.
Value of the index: -0.06 mag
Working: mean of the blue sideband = 8.15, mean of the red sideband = 7.62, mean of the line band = 8.26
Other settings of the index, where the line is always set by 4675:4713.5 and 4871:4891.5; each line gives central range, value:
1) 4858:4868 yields 0.08 mag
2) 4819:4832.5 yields -0.06 mag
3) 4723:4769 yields -0.06 mag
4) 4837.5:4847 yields -0.06 mag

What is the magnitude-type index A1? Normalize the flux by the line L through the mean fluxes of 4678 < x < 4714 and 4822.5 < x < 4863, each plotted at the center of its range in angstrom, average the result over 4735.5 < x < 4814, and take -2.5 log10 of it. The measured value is -0.05 mag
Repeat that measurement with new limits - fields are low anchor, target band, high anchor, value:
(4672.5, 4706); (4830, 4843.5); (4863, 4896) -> -0.06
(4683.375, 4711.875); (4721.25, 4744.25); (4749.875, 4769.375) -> -0.01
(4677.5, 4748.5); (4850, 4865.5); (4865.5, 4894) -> 0.02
